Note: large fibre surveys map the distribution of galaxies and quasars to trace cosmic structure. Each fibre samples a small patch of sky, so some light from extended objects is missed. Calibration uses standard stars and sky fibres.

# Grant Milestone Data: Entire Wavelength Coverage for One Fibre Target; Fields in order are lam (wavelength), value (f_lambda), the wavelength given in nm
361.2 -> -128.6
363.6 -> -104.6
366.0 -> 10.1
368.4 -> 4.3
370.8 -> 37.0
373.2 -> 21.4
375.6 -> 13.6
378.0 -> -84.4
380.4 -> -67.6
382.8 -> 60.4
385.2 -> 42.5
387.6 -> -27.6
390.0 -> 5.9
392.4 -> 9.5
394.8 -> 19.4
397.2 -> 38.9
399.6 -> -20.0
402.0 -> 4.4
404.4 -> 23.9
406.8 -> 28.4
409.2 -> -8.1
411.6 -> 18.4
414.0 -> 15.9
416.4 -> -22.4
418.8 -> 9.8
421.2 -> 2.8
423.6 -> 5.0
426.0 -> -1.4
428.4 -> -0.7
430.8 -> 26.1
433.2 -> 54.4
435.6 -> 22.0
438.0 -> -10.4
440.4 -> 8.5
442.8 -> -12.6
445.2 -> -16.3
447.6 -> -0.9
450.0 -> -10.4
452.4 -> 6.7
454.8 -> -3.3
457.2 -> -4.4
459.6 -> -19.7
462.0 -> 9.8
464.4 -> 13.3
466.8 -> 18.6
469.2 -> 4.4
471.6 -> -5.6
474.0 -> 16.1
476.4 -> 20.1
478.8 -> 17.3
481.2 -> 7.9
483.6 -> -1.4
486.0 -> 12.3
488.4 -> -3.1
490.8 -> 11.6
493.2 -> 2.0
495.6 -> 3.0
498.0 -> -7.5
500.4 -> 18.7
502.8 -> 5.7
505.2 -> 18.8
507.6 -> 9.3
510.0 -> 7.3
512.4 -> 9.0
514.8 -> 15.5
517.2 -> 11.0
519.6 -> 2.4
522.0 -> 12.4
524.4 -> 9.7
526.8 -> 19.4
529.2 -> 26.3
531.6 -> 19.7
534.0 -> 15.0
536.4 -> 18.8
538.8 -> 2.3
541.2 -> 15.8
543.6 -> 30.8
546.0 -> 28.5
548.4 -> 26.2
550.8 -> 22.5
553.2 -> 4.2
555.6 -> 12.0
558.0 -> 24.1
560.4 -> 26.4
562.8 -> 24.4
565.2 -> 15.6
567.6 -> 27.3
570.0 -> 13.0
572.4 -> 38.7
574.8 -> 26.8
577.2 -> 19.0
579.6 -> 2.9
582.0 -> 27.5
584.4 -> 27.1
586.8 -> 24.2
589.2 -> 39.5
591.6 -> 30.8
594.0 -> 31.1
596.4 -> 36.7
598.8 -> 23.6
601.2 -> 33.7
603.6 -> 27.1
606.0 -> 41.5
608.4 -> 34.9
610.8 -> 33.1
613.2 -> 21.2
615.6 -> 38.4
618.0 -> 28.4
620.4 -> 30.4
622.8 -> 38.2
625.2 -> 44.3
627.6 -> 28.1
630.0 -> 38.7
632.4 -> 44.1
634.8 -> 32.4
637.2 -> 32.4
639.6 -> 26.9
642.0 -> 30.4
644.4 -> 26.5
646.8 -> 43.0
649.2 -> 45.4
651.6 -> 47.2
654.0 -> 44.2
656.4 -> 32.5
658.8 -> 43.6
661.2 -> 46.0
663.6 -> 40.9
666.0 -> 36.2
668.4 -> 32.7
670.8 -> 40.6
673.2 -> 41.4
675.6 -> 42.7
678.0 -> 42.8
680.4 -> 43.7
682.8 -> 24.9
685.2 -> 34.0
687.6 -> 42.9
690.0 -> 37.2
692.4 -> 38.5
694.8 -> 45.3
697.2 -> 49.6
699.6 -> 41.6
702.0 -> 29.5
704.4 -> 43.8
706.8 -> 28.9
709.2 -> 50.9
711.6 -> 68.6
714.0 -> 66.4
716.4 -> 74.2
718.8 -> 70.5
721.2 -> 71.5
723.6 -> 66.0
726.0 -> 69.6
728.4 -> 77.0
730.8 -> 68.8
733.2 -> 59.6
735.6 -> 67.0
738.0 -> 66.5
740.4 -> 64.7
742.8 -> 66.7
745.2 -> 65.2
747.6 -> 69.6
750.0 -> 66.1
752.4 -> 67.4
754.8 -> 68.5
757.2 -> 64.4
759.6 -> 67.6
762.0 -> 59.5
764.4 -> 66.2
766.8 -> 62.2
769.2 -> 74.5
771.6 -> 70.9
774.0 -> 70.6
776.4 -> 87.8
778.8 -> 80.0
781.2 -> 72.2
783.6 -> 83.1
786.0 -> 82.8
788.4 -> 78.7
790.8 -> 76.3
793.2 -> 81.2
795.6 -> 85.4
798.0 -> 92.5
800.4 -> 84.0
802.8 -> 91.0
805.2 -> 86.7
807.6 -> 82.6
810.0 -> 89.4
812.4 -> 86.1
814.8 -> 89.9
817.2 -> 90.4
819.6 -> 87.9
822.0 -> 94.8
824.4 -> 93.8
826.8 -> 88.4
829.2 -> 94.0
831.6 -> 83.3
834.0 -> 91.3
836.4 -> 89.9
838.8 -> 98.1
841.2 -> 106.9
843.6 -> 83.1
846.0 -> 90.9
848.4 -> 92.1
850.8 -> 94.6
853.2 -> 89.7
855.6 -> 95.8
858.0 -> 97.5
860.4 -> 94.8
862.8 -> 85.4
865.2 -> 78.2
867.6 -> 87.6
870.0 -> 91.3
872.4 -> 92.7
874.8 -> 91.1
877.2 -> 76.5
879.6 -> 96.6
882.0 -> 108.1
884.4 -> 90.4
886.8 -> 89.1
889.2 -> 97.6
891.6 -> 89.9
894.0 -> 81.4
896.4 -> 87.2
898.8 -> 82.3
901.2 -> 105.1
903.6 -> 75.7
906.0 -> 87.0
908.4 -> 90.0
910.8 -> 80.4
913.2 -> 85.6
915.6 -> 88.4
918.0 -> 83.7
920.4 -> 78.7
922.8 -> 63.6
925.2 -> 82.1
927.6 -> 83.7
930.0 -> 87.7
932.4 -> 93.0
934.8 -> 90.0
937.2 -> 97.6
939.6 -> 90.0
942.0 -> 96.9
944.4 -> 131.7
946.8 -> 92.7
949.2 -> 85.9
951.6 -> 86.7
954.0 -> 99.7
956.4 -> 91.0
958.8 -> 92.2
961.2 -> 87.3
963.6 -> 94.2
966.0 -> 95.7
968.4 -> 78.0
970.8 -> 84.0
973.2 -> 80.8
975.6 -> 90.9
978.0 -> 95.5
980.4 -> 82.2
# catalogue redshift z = 0.781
